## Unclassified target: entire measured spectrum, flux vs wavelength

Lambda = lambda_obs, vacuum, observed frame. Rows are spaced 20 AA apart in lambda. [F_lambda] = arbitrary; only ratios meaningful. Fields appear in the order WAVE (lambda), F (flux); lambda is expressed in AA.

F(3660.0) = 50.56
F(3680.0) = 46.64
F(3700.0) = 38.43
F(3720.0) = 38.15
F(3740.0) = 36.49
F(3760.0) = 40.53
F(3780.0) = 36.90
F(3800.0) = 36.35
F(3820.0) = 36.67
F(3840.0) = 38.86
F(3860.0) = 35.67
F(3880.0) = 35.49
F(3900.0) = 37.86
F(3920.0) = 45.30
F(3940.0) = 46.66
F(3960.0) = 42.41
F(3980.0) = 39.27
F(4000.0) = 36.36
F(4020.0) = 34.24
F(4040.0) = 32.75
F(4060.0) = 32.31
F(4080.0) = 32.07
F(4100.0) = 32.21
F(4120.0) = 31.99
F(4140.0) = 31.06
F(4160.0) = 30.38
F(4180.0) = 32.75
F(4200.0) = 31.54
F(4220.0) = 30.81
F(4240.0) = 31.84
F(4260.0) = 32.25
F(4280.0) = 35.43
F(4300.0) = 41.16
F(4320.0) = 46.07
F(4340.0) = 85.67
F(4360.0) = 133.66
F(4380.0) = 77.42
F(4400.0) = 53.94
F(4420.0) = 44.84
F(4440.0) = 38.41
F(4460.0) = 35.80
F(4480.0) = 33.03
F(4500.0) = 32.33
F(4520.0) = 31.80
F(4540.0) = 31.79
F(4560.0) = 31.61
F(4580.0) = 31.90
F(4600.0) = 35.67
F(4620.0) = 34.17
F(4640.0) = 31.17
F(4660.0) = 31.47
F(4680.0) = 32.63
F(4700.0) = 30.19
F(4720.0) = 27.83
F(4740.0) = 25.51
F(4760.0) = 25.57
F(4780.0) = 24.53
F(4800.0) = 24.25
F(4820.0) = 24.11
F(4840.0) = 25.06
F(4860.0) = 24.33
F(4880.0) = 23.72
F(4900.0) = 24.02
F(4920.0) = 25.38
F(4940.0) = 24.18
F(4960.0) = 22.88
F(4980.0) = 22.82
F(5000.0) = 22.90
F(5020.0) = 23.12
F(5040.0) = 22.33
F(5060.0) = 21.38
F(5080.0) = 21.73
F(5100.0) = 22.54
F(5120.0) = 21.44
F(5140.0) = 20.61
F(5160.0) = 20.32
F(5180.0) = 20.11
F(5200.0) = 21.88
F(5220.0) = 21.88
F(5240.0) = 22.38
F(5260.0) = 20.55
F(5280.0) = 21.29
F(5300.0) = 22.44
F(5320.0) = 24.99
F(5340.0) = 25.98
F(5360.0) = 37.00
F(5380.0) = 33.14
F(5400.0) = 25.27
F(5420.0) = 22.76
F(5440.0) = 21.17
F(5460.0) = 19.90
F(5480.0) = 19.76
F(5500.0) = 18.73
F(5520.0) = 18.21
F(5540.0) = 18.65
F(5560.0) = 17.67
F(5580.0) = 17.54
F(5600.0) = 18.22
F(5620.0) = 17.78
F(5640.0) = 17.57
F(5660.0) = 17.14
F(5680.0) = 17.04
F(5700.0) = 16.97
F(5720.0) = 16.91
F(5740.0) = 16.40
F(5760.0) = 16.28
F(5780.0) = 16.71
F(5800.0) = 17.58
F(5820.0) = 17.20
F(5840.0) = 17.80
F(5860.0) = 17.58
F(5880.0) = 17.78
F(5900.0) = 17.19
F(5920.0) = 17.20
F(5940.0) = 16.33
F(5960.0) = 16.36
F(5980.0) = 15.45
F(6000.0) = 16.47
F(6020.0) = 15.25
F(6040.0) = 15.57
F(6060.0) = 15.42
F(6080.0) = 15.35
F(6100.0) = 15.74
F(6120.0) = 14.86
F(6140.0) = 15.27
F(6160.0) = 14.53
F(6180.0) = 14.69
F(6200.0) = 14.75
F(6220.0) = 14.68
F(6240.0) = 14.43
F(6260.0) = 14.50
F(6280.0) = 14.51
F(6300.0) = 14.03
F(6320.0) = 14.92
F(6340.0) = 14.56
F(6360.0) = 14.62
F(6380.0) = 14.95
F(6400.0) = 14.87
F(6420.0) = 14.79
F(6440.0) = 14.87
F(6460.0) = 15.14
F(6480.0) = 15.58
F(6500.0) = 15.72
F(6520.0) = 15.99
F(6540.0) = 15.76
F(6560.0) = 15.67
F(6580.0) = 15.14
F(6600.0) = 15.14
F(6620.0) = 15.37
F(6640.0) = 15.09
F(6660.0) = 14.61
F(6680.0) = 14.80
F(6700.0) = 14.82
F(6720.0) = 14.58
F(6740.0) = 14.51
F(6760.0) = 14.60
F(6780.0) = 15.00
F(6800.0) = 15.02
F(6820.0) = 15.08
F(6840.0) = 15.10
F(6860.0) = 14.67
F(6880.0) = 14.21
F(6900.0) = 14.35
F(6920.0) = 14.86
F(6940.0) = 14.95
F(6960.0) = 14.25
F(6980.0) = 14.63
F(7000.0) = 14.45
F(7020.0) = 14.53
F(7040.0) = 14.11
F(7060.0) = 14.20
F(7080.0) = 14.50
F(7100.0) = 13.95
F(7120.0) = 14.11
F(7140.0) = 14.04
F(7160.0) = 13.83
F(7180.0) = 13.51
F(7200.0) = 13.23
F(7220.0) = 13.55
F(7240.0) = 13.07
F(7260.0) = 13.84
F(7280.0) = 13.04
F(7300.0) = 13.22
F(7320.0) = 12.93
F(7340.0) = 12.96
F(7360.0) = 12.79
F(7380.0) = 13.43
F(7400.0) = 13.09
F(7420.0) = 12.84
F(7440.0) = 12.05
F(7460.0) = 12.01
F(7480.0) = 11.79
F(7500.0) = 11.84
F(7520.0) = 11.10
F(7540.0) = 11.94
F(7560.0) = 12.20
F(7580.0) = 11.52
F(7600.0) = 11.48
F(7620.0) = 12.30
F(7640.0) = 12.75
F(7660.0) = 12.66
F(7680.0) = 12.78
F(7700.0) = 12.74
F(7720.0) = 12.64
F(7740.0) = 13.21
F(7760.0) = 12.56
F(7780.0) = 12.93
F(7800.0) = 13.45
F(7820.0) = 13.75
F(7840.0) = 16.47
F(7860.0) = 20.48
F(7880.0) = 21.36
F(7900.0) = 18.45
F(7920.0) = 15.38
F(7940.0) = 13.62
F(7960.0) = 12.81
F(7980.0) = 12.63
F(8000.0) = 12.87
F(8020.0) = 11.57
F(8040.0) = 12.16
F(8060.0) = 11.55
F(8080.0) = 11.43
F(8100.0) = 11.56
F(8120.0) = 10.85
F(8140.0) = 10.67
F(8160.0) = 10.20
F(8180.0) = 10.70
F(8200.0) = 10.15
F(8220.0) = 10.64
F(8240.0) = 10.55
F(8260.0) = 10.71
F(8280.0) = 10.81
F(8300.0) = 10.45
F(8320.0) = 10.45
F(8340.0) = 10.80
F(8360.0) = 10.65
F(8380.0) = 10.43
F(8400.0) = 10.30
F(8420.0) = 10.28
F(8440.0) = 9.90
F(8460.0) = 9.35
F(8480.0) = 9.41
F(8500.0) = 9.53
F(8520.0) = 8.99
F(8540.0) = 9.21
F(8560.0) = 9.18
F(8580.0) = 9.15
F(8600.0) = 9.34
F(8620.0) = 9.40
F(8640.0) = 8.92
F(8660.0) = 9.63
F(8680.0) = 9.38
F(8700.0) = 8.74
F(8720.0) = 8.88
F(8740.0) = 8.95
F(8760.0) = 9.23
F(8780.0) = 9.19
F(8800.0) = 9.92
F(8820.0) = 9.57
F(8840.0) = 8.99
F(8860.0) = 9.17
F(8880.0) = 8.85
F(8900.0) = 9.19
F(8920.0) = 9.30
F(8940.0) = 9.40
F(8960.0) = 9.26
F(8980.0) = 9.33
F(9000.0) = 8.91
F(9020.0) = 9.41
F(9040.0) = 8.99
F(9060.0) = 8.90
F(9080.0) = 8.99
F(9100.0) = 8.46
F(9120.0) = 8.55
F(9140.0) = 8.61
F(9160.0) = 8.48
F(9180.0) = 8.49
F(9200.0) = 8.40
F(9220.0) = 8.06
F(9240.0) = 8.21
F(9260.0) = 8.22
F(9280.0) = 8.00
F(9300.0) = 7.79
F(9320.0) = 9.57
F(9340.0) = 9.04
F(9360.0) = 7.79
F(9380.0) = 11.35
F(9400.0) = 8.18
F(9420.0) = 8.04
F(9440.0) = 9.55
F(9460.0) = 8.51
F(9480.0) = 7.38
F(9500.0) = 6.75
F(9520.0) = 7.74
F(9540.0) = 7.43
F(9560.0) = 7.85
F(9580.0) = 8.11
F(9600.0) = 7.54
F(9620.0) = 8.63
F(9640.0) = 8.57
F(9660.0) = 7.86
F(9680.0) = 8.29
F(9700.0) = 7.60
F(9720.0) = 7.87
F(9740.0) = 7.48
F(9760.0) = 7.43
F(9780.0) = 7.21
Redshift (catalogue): 1.82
